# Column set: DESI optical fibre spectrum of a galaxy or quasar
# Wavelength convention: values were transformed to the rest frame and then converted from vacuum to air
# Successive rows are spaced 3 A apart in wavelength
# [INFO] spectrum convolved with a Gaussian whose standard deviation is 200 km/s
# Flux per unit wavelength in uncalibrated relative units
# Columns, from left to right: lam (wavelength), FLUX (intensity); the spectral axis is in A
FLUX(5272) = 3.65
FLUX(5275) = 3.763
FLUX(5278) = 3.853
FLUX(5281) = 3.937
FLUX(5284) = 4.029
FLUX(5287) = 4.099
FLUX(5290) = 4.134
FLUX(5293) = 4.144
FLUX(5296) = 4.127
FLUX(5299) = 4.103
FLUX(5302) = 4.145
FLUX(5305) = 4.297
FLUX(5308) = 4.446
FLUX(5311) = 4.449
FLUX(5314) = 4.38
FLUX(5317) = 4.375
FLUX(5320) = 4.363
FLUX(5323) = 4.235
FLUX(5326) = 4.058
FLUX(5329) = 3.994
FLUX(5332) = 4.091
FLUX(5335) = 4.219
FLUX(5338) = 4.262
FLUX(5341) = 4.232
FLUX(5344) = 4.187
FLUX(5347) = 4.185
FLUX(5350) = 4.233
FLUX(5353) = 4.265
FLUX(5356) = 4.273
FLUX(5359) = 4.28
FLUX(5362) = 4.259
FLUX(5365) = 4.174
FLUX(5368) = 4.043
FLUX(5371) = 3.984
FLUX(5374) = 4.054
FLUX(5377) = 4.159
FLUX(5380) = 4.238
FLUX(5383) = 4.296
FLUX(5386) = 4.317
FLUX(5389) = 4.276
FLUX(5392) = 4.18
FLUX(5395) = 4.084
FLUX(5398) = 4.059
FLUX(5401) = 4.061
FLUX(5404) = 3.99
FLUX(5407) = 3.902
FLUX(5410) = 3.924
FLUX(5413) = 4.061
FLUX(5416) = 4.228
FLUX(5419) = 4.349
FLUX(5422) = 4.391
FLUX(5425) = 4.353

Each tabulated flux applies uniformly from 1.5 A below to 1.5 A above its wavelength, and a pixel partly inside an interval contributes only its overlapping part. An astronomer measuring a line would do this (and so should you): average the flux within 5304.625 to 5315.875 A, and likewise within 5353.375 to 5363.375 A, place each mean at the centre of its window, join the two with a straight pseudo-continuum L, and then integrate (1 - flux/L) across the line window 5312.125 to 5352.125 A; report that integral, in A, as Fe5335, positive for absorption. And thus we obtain 1.13 A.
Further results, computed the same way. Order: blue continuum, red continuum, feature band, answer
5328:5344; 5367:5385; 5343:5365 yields -0.44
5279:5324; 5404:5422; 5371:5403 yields -0.21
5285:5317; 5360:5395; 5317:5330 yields 0.08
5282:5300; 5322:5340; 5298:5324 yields -1.22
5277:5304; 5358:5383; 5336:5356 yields -0.49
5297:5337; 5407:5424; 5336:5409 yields 0.63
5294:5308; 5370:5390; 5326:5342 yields 0.18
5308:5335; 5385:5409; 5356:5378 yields 0.09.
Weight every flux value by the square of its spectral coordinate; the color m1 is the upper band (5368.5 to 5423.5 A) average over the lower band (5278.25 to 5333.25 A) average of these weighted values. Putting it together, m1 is 1.0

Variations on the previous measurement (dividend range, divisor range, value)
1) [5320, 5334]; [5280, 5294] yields 1.03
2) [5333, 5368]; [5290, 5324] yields 1.00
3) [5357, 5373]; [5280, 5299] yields 1.05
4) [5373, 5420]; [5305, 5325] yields 0.98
